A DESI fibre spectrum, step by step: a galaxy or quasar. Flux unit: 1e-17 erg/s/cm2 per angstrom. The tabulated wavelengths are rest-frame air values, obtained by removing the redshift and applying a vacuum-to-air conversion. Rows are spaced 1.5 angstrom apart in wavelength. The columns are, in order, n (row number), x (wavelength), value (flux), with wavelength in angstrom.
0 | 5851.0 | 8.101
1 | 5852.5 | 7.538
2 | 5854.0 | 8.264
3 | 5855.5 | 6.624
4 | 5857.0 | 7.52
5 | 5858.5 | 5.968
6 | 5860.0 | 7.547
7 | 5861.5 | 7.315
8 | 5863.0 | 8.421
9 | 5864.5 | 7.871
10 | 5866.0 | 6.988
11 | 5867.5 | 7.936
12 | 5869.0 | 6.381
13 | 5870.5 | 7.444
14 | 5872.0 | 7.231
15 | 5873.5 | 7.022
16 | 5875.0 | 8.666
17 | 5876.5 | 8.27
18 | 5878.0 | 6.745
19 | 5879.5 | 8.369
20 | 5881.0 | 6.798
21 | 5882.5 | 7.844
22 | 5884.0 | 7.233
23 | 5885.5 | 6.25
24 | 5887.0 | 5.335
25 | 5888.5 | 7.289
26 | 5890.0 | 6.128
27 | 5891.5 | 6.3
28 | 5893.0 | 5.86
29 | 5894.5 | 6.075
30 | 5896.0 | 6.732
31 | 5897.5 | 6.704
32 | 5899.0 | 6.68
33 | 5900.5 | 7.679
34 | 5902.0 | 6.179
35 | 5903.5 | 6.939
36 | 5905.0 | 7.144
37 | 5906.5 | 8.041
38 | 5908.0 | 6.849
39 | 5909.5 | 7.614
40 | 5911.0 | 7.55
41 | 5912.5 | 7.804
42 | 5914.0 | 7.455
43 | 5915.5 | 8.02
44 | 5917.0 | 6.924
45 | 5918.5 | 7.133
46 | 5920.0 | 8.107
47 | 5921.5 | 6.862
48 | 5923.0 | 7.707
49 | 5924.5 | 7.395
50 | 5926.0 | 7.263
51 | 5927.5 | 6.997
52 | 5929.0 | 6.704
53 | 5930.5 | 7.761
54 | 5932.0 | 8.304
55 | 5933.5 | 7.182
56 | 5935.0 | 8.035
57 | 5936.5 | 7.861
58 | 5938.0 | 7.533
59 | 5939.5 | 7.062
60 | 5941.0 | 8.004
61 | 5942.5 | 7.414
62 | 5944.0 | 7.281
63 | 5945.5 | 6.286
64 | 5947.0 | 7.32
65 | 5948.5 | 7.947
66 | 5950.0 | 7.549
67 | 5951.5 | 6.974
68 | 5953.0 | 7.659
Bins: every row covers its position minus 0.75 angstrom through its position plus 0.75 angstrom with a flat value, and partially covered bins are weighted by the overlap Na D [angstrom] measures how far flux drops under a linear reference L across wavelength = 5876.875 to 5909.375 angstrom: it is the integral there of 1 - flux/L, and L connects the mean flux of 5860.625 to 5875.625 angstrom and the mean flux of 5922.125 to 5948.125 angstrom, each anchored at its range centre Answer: 2.75 angstrom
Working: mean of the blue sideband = 7.52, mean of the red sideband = 7.42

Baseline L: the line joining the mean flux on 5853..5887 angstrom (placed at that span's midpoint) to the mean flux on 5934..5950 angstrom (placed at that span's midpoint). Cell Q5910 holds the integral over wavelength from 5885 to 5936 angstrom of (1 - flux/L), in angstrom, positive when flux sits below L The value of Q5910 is 2.2 angstrom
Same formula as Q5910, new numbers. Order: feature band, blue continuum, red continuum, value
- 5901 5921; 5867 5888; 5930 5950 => 0.1 angstrom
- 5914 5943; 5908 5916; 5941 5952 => -0.1 angstrom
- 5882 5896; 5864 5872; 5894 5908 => 1.2 angstrom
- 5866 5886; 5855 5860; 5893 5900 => -2.1 angstrom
